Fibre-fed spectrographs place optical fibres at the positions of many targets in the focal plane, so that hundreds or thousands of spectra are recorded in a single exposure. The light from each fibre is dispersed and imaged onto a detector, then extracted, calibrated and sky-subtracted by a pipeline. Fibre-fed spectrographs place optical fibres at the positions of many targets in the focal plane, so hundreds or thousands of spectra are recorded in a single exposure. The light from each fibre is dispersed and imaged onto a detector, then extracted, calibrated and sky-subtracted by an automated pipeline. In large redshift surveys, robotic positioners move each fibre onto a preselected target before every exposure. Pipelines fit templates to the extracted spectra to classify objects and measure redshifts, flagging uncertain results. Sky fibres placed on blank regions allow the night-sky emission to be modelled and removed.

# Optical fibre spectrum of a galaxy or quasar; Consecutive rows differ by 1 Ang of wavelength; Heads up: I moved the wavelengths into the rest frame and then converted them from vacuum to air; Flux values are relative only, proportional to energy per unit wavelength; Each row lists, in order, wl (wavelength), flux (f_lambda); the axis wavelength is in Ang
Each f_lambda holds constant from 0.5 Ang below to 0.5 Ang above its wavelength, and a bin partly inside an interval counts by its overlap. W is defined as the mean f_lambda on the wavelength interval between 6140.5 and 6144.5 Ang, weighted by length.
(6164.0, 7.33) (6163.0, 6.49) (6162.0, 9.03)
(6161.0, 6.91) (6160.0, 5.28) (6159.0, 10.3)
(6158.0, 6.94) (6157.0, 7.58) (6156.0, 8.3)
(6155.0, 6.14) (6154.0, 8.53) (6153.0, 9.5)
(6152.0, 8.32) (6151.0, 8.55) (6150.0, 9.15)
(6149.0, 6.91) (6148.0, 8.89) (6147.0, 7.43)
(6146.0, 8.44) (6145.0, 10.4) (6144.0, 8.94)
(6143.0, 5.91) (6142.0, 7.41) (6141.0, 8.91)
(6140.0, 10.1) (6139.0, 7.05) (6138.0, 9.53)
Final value 7.79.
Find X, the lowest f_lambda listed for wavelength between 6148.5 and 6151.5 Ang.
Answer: 6.91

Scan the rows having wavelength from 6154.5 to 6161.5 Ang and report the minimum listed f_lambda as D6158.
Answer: 5.28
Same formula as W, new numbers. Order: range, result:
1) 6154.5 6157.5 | 7.34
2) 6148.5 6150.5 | 8.03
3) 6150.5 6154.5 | 8.72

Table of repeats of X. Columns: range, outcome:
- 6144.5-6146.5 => 8.44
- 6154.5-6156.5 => 6.14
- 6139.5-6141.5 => 8.91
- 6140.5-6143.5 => 5.91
